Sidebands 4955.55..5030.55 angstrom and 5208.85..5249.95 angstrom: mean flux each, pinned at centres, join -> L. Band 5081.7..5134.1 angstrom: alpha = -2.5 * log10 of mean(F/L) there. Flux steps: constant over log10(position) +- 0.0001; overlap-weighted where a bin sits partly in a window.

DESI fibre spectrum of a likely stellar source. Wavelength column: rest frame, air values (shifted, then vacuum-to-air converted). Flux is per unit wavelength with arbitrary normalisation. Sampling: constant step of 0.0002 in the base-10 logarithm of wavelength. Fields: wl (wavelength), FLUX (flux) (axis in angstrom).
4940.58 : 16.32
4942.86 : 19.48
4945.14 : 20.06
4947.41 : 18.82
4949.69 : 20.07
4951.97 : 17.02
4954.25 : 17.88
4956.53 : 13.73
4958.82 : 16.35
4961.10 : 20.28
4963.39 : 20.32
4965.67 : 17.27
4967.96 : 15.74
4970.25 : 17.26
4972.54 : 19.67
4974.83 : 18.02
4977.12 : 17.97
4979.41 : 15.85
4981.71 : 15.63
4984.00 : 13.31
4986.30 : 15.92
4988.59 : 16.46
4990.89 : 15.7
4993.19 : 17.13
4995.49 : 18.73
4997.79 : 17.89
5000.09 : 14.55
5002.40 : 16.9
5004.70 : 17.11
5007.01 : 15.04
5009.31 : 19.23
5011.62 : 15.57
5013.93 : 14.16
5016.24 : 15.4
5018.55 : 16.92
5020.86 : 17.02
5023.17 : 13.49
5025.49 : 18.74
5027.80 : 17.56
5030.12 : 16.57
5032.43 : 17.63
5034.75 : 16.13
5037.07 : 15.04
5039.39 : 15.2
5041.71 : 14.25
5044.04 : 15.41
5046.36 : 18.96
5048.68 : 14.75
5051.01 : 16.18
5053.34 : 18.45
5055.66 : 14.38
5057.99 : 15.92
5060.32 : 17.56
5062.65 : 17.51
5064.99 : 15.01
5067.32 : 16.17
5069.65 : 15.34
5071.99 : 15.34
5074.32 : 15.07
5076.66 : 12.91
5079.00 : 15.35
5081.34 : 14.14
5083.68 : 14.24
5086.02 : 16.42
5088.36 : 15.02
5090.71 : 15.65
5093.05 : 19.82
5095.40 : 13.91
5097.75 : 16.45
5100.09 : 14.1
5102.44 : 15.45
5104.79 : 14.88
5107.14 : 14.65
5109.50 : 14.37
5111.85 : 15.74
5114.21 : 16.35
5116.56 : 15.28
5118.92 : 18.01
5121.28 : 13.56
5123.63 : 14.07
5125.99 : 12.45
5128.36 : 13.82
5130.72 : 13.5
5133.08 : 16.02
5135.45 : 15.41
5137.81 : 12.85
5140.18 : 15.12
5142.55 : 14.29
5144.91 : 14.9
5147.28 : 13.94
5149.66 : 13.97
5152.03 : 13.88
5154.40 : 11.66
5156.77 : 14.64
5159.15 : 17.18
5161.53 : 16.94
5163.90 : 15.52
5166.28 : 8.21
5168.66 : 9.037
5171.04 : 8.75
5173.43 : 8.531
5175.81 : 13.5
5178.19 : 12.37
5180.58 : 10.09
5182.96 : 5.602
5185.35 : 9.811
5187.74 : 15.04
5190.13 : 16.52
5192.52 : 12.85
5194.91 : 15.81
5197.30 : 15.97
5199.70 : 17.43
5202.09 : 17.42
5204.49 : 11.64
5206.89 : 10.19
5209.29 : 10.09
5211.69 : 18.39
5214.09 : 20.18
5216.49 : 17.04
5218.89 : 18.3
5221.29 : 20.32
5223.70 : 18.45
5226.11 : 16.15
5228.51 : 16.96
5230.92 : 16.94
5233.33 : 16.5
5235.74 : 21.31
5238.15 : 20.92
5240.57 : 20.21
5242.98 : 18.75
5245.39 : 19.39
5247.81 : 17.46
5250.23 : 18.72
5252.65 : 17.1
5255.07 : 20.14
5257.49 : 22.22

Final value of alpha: 0.15 mag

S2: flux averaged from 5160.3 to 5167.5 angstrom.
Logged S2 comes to 13.6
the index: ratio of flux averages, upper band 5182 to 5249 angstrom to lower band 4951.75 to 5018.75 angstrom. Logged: 1.0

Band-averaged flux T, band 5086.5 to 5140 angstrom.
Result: 15.1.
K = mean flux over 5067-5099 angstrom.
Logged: 15.4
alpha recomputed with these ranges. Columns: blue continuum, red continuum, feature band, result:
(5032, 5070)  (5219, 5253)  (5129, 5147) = 0.186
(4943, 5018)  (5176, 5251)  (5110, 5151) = 0.120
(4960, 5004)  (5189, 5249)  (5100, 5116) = 0.128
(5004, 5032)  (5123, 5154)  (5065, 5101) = -0.012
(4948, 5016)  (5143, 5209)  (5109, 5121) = -0.118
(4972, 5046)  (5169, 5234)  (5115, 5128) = 0.040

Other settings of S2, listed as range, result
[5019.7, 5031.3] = 16.7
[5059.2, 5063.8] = 17.5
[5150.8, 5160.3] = 14.3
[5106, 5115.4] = 15.3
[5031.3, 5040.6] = 16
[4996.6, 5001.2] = 16.3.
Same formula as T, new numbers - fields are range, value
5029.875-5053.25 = 16.1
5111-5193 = 13.4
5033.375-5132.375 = 15.4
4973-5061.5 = 16.4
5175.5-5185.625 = 10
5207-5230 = 17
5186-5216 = 15.1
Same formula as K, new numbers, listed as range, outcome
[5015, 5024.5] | 15.7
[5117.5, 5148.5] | 14.5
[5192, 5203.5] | 16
